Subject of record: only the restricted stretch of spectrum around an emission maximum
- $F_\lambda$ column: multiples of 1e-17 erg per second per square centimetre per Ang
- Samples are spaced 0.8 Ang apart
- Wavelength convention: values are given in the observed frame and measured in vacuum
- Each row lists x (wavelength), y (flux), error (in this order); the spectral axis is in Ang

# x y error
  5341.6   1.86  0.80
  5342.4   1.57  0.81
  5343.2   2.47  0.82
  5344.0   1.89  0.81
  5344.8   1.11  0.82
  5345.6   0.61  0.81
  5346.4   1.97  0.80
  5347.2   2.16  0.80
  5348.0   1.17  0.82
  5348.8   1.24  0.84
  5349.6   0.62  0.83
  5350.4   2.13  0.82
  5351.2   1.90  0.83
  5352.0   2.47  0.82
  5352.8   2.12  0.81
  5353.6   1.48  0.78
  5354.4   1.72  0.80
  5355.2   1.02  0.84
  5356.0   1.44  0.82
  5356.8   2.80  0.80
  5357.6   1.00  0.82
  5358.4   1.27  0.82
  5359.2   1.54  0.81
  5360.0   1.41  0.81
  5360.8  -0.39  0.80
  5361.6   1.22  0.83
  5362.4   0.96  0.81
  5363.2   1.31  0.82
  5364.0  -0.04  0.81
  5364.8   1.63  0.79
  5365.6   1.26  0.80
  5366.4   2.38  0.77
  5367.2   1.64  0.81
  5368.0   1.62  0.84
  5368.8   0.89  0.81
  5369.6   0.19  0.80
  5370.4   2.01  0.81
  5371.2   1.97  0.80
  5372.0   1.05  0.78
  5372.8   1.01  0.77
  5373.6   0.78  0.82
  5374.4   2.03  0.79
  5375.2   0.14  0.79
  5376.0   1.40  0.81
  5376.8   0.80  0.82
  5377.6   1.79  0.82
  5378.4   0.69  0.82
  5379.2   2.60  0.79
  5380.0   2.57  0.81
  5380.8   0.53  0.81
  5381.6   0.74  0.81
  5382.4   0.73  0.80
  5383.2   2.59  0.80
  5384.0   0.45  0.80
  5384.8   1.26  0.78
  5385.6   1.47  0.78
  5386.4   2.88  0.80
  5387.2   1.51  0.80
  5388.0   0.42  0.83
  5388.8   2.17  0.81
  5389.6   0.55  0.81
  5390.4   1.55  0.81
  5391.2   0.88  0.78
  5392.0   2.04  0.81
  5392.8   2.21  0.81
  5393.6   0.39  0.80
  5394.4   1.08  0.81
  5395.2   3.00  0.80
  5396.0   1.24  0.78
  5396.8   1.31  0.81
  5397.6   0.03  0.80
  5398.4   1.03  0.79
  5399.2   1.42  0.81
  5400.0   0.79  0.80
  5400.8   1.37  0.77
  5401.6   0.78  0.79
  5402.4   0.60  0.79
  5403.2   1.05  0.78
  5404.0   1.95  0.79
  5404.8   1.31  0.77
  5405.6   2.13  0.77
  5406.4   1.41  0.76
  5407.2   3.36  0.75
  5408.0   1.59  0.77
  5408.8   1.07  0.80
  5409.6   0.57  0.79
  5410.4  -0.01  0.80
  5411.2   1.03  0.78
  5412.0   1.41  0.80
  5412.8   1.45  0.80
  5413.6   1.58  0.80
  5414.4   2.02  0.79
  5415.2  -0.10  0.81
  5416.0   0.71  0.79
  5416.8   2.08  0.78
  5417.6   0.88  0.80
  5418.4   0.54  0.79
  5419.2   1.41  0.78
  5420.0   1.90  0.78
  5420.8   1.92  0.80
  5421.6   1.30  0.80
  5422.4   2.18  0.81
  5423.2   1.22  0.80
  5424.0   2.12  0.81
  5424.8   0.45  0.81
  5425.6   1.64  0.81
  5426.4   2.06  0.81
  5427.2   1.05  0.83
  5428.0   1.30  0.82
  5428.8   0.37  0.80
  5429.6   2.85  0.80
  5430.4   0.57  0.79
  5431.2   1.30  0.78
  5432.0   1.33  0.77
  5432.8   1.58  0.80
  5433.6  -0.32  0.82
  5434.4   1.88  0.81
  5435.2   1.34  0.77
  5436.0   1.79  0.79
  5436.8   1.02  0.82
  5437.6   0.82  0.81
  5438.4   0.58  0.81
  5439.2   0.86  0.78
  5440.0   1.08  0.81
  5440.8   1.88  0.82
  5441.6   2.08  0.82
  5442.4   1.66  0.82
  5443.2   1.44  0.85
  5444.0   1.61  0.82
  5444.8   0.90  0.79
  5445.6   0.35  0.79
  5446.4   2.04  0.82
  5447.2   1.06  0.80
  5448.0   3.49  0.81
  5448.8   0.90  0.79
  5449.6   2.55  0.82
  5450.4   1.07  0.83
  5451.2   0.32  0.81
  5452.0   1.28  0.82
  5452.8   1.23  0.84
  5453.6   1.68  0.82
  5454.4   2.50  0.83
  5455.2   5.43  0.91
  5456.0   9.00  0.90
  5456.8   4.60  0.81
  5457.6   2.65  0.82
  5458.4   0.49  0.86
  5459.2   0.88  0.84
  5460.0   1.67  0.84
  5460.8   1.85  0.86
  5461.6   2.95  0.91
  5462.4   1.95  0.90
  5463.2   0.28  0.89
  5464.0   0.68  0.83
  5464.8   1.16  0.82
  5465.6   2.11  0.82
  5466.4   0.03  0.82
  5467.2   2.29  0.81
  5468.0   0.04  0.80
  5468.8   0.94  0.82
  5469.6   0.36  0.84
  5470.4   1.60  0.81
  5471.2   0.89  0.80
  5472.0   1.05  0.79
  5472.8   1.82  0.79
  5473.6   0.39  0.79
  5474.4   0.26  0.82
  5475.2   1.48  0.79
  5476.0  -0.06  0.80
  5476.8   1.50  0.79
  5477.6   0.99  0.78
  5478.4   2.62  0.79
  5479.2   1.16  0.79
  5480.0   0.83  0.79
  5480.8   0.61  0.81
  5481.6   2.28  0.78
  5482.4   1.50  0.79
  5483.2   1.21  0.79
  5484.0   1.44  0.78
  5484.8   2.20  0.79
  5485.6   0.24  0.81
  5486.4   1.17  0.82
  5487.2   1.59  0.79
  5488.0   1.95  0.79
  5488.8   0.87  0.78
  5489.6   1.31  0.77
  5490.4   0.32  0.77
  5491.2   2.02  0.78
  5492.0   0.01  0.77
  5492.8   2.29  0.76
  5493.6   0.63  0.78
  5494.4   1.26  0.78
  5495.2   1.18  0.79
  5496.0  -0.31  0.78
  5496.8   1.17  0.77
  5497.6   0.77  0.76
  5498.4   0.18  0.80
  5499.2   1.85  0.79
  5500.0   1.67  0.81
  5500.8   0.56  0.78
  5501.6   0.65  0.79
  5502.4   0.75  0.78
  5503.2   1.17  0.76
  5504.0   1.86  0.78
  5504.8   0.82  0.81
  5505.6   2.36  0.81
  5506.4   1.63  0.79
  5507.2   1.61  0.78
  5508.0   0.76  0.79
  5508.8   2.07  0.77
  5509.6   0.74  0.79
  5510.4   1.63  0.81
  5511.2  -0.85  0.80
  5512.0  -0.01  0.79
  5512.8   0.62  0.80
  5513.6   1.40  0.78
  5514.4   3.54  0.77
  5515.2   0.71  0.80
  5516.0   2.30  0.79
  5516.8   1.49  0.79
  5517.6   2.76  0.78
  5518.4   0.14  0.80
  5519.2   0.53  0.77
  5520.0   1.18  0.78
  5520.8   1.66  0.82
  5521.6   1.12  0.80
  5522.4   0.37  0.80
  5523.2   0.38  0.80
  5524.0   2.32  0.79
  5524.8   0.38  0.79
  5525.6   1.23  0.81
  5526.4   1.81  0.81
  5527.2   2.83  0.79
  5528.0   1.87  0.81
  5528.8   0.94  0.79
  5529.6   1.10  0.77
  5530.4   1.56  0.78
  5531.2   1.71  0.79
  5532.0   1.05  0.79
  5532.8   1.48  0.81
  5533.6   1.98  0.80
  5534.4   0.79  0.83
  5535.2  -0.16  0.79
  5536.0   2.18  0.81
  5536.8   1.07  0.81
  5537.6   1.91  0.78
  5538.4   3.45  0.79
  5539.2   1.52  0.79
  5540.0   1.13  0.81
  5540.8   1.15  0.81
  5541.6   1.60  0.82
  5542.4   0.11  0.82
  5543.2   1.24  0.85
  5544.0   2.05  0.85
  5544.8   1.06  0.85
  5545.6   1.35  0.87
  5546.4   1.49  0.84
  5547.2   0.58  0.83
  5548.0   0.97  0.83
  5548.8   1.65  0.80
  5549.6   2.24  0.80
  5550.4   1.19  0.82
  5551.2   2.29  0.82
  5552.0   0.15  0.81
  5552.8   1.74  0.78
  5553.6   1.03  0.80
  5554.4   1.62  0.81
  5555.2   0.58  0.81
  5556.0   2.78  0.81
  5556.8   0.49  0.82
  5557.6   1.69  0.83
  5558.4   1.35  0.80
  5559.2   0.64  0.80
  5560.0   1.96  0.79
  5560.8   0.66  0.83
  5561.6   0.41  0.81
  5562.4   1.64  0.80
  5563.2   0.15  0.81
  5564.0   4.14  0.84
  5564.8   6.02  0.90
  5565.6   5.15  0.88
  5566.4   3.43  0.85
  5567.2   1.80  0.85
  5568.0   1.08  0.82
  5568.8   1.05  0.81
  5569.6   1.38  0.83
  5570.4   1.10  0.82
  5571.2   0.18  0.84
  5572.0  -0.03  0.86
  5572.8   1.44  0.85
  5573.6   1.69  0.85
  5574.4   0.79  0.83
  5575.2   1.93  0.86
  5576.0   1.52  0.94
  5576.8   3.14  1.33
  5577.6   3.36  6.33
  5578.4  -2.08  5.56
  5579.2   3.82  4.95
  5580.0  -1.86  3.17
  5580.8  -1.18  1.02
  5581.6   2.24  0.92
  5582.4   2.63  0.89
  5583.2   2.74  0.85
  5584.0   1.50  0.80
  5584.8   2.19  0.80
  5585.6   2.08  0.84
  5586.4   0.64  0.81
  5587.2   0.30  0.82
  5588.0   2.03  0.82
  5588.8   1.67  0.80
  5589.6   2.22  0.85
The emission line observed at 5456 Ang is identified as H-beta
